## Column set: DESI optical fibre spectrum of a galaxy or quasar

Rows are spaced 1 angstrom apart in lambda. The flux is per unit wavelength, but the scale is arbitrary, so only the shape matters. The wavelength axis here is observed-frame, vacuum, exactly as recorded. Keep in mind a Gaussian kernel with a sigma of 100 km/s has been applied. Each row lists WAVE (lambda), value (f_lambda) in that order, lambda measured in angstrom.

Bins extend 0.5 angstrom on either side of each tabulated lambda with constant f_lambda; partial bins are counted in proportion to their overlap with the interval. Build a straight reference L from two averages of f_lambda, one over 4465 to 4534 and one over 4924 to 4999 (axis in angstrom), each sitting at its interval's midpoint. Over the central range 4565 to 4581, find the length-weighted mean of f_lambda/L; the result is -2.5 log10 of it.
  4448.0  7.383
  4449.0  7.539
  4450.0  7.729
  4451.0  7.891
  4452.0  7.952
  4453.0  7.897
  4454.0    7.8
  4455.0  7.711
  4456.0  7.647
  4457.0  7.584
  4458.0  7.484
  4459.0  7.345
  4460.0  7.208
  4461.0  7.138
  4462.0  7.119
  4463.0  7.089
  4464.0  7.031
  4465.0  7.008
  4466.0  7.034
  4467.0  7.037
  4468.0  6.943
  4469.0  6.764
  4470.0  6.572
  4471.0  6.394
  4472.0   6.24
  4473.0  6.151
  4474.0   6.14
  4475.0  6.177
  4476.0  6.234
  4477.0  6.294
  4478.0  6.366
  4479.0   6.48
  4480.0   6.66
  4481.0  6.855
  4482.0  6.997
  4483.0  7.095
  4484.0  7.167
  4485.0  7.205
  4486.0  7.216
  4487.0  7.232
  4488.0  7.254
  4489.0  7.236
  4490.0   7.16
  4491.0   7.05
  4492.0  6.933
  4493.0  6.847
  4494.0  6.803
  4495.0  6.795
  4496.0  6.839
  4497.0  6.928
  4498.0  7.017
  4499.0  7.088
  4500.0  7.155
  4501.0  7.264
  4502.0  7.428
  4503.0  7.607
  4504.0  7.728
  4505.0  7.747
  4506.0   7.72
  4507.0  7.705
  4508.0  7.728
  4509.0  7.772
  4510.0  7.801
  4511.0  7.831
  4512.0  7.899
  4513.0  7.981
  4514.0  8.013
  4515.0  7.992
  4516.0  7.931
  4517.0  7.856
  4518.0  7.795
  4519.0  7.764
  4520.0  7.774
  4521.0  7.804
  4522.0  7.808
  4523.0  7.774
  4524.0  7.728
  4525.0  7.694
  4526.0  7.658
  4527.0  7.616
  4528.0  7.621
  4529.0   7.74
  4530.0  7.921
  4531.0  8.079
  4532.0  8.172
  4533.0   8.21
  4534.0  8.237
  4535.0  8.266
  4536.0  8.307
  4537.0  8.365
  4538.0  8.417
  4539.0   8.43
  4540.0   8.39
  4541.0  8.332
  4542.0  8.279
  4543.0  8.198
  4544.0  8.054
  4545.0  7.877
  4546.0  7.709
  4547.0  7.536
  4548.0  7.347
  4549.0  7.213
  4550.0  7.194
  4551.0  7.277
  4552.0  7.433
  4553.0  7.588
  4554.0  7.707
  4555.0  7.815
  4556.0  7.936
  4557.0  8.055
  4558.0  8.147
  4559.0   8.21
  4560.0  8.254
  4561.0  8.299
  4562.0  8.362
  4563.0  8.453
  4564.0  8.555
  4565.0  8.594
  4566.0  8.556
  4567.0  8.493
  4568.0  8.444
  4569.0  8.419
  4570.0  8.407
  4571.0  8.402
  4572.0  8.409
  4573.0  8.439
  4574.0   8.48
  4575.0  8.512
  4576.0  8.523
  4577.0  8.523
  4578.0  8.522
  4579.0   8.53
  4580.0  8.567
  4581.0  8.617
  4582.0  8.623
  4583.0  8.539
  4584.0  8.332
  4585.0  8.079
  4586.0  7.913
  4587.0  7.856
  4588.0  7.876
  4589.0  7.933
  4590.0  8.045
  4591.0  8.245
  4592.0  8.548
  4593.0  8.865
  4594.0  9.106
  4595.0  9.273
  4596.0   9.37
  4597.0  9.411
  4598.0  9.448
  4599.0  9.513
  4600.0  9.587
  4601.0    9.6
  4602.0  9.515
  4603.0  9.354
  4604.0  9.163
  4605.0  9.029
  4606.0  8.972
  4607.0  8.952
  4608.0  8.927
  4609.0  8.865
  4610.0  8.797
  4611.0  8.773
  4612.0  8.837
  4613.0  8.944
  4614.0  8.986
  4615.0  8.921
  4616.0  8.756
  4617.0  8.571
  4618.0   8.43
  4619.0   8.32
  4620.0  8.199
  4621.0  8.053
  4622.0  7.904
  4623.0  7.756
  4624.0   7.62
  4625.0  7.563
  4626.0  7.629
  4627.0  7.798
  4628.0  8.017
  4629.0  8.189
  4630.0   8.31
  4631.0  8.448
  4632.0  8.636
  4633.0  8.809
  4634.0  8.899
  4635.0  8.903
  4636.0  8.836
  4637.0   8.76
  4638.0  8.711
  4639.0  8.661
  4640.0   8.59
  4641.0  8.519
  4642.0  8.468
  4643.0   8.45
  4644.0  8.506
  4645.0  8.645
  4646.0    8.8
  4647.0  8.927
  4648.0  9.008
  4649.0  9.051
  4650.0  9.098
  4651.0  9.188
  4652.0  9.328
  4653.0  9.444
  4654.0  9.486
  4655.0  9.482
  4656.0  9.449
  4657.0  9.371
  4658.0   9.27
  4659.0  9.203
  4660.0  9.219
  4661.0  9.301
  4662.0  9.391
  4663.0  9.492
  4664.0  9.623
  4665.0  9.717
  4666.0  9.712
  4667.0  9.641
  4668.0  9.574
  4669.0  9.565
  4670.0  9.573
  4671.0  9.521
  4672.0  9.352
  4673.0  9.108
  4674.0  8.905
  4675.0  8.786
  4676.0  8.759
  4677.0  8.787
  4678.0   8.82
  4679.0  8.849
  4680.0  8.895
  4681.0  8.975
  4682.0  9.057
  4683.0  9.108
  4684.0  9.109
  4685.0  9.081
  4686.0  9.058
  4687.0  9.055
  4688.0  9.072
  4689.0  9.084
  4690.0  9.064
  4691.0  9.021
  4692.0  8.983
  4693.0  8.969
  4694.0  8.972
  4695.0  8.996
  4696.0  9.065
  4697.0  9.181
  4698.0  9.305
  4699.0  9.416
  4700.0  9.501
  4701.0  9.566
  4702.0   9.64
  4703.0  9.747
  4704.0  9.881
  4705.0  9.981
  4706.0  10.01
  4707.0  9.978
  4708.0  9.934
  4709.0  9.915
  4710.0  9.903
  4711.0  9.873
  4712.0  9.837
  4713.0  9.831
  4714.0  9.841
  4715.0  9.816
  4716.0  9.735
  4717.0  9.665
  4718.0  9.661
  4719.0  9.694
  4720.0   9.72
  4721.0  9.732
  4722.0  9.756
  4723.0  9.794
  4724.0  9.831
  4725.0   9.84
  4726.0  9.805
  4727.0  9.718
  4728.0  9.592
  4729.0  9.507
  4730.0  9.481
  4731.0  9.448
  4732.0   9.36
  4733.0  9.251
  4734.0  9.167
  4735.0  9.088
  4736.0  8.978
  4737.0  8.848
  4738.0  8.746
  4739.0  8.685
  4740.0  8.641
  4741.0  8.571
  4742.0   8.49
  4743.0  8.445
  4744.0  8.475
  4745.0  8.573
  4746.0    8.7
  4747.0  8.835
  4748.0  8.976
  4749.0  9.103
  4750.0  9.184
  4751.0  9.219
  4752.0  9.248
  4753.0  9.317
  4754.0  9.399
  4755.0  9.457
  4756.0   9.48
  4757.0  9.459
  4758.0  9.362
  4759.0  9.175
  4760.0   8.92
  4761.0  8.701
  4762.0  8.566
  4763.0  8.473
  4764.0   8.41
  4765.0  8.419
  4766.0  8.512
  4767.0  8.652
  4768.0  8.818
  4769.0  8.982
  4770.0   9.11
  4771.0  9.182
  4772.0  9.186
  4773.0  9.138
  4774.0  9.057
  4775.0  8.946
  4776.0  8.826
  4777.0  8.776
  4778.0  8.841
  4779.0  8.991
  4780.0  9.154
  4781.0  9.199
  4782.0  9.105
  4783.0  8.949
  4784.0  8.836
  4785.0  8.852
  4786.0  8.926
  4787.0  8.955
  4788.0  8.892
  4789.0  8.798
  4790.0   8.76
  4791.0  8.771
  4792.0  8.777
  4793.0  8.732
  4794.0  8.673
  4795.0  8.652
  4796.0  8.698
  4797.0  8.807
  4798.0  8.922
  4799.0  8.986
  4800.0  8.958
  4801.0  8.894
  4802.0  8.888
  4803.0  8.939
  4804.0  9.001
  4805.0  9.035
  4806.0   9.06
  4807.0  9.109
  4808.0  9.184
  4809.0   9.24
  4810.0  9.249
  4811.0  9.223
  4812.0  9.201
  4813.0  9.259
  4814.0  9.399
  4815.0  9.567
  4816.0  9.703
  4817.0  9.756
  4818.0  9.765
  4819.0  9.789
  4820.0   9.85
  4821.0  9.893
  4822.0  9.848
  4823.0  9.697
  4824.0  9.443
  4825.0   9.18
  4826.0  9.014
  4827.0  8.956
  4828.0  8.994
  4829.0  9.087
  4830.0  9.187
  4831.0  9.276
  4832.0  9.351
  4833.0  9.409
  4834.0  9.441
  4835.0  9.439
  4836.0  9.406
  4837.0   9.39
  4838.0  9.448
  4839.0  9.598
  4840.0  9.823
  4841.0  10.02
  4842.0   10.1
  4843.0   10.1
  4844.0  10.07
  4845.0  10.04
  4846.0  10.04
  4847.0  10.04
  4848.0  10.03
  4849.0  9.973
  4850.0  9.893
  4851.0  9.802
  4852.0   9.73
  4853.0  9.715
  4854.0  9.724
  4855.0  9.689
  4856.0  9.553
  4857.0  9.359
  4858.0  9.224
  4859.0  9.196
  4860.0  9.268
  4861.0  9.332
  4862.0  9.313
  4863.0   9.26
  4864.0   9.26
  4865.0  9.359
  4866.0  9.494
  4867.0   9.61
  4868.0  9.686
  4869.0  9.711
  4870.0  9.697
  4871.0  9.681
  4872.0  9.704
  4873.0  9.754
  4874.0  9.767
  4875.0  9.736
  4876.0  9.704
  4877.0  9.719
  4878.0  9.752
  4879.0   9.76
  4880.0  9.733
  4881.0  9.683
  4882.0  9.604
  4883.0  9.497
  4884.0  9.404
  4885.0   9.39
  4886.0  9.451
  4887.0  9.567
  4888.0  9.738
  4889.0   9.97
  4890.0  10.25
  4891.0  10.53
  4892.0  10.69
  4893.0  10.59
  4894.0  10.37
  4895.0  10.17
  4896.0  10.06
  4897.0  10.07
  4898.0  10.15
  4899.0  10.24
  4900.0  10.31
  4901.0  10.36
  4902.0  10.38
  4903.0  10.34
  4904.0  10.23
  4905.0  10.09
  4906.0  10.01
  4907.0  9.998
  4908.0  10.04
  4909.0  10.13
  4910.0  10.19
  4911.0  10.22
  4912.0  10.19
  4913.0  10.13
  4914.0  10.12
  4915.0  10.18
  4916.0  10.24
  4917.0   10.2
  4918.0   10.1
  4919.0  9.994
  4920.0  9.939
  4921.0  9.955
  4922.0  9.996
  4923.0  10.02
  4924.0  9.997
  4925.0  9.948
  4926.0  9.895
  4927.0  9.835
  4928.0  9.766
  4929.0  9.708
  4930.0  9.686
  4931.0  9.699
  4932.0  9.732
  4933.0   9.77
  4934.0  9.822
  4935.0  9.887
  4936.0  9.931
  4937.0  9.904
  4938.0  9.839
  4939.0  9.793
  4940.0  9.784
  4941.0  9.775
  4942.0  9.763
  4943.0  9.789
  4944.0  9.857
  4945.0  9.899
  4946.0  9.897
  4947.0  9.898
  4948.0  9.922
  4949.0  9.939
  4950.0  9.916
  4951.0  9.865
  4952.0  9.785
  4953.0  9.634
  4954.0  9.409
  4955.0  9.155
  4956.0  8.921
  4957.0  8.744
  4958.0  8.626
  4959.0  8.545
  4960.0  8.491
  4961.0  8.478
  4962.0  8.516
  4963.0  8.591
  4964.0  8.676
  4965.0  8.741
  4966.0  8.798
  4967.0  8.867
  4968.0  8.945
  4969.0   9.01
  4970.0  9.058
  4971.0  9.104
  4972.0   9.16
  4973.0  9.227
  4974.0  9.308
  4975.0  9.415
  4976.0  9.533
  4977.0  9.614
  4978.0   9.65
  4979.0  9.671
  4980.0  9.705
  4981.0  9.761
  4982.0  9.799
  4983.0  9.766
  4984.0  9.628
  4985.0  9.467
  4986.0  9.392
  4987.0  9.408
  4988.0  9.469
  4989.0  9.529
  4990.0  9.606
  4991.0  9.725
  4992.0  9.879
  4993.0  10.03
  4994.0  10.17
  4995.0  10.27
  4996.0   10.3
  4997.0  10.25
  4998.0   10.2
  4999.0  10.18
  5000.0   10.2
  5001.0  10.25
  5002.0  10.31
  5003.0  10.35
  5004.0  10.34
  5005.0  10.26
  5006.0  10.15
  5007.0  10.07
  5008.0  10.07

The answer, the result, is -0.11 mag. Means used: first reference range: 7.29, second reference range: 9.54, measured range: 8.49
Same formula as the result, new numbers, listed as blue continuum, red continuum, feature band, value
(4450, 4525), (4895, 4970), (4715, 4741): -0.10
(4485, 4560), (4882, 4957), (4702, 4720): -0.13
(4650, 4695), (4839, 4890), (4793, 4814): 0.06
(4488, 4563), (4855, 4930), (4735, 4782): 0.02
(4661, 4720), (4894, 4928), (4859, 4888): 0.05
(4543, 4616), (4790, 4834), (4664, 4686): -0.05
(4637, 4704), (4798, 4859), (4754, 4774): 0.04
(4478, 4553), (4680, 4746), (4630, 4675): -0.03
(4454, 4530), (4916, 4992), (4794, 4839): -0.05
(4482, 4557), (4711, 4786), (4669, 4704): -0.05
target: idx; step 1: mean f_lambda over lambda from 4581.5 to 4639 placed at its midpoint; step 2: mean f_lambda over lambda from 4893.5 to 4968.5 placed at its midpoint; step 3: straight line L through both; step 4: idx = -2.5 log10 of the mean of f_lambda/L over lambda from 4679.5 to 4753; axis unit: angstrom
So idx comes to -0.04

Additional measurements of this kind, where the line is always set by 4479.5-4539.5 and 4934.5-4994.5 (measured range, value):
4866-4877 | -0.07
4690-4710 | -0.14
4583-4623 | -0.10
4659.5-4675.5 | -0.15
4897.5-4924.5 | -0.10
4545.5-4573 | -0.03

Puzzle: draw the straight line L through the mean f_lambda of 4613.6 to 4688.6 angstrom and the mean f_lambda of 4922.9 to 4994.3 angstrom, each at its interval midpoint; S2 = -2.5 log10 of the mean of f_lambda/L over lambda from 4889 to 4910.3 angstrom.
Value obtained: -0.10 mag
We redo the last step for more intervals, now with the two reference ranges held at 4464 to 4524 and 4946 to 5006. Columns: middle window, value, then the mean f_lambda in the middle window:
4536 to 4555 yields -0.060 mag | 7.86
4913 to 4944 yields -0.069 mag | 9.91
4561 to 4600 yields -0.127 mag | 8.56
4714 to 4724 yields -0.176 mag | 9.74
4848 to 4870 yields -0.069 mag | 9.55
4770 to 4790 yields -0.050 mag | 8.98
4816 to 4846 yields -0.089 mag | 9.57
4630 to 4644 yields -0.101 mag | 8.65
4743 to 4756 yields -0.075 mag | 9.03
